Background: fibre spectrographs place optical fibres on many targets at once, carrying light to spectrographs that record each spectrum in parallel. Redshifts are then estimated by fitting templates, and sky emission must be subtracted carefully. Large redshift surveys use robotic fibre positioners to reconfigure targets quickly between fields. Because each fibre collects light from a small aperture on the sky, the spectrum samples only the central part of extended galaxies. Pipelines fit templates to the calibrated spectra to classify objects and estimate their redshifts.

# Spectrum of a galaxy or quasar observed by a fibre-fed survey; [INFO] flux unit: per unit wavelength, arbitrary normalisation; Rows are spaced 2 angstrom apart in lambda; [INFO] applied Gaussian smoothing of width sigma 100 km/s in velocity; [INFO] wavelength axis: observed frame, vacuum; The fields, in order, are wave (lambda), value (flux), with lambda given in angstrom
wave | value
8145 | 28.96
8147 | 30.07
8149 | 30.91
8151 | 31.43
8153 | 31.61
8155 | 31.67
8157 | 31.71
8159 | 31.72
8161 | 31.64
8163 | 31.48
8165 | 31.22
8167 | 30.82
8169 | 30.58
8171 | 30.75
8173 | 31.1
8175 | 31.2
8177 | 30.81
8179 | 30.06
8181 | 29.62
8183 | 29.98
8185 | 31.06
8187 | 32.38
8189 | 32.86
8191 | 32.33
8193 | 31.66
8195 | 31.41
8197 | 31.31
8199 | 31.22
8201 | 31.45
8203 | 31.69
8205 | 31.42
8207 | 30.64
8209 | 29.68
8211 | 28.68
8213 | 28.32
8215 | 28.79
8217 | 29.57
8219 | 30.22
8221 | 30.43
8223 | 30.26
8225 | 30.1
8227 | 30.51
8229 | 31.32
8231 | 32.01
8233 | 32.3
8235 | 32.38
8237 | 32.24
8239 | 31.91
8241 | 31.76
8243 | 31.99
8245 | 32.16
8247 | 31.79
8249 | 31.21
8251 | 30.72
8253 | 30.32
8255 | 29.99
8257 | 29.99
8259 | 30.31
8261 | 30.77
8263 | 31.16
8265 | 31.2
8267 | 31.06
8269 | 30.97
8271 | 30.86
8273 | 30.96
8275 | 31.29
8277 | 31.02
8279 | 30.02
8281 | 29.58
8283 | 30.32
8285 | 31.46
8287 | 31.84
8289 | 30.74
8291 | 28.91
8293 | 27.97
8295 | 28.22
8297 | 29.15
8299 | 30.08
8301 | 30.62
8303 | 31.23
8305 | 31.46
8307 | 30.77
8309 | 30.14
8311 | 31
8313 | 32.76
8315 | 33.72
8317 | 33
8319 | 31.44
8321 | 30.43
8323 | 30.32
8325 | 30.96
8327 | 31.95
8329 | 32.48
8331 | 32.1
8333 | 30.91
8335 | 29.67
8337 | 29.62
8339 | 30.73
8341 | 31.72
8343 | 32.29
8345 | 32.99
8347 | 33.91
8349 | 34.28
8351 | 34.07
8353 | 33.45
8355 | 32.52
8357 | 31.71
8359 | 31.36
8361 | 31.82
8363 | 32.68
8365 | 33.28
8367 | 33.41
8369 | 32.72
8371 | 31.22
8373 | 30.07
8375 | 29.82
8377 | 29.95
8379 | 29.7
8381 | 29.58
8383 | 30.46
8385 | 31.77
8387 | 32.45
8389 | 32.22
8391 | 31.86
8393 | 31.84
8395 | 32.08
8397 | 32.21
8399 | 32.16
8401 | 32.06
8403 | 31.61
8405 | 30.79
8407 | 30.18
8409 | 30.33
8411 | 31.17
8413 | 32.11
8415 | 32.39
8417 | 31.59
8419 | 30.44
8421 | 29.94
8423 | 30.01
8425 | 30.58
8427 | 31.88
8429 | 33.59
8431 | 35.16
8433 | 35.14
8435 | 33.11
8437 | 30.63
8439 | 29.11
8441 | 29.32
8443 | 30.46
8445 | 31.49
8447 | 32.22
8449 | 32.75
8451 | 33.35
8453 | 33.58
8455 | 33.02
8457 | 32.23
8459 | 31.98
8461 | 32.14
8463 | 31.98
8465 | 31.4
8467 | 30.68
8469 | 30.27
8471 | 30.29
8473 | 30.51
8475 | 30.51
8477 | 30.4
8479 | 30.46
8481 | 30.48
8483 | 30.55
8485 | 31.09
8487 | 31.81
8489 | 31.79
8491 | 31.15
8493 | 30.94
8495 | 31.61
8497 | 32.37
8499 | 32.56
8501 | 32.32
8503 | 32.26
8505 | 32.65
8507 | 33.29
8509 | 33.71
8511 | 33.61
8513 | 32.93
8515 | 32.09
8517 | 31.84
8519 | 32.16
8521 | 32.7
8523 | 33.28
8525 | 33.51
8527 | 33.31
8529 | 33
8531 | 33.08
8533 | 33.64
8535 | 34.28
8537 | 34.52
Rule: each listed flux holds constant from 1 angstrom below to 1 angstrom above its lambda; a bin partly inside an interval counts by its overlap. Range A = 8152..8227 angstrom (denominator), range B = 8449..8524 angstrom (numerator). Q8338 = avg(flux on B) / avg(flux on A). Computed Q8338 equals 1.03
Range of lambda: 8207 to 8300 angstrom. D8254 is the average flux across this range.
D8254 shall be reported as 30.6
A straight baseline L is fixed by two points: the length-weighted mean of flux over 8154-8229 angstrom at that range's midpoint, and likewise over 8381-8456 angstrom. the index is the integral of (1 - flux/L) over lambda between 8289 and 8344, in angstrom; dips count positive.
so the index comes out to 0.8 angstrom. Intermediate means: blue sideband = 30.8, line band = 30.9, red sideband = 31.7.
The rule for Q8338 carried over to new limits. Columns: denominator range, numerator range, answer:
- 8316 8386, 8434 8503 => 0.99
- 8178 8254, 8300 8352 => 1.02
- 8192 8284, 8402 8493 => 1.02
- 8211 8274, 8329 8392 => 1.03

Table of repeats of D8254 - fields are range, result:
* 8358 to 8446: 31.5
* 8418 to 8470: 31.8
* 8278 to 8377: 31.4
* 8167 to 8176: 30.9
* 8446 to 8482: 31.6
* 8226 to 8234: 31.5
